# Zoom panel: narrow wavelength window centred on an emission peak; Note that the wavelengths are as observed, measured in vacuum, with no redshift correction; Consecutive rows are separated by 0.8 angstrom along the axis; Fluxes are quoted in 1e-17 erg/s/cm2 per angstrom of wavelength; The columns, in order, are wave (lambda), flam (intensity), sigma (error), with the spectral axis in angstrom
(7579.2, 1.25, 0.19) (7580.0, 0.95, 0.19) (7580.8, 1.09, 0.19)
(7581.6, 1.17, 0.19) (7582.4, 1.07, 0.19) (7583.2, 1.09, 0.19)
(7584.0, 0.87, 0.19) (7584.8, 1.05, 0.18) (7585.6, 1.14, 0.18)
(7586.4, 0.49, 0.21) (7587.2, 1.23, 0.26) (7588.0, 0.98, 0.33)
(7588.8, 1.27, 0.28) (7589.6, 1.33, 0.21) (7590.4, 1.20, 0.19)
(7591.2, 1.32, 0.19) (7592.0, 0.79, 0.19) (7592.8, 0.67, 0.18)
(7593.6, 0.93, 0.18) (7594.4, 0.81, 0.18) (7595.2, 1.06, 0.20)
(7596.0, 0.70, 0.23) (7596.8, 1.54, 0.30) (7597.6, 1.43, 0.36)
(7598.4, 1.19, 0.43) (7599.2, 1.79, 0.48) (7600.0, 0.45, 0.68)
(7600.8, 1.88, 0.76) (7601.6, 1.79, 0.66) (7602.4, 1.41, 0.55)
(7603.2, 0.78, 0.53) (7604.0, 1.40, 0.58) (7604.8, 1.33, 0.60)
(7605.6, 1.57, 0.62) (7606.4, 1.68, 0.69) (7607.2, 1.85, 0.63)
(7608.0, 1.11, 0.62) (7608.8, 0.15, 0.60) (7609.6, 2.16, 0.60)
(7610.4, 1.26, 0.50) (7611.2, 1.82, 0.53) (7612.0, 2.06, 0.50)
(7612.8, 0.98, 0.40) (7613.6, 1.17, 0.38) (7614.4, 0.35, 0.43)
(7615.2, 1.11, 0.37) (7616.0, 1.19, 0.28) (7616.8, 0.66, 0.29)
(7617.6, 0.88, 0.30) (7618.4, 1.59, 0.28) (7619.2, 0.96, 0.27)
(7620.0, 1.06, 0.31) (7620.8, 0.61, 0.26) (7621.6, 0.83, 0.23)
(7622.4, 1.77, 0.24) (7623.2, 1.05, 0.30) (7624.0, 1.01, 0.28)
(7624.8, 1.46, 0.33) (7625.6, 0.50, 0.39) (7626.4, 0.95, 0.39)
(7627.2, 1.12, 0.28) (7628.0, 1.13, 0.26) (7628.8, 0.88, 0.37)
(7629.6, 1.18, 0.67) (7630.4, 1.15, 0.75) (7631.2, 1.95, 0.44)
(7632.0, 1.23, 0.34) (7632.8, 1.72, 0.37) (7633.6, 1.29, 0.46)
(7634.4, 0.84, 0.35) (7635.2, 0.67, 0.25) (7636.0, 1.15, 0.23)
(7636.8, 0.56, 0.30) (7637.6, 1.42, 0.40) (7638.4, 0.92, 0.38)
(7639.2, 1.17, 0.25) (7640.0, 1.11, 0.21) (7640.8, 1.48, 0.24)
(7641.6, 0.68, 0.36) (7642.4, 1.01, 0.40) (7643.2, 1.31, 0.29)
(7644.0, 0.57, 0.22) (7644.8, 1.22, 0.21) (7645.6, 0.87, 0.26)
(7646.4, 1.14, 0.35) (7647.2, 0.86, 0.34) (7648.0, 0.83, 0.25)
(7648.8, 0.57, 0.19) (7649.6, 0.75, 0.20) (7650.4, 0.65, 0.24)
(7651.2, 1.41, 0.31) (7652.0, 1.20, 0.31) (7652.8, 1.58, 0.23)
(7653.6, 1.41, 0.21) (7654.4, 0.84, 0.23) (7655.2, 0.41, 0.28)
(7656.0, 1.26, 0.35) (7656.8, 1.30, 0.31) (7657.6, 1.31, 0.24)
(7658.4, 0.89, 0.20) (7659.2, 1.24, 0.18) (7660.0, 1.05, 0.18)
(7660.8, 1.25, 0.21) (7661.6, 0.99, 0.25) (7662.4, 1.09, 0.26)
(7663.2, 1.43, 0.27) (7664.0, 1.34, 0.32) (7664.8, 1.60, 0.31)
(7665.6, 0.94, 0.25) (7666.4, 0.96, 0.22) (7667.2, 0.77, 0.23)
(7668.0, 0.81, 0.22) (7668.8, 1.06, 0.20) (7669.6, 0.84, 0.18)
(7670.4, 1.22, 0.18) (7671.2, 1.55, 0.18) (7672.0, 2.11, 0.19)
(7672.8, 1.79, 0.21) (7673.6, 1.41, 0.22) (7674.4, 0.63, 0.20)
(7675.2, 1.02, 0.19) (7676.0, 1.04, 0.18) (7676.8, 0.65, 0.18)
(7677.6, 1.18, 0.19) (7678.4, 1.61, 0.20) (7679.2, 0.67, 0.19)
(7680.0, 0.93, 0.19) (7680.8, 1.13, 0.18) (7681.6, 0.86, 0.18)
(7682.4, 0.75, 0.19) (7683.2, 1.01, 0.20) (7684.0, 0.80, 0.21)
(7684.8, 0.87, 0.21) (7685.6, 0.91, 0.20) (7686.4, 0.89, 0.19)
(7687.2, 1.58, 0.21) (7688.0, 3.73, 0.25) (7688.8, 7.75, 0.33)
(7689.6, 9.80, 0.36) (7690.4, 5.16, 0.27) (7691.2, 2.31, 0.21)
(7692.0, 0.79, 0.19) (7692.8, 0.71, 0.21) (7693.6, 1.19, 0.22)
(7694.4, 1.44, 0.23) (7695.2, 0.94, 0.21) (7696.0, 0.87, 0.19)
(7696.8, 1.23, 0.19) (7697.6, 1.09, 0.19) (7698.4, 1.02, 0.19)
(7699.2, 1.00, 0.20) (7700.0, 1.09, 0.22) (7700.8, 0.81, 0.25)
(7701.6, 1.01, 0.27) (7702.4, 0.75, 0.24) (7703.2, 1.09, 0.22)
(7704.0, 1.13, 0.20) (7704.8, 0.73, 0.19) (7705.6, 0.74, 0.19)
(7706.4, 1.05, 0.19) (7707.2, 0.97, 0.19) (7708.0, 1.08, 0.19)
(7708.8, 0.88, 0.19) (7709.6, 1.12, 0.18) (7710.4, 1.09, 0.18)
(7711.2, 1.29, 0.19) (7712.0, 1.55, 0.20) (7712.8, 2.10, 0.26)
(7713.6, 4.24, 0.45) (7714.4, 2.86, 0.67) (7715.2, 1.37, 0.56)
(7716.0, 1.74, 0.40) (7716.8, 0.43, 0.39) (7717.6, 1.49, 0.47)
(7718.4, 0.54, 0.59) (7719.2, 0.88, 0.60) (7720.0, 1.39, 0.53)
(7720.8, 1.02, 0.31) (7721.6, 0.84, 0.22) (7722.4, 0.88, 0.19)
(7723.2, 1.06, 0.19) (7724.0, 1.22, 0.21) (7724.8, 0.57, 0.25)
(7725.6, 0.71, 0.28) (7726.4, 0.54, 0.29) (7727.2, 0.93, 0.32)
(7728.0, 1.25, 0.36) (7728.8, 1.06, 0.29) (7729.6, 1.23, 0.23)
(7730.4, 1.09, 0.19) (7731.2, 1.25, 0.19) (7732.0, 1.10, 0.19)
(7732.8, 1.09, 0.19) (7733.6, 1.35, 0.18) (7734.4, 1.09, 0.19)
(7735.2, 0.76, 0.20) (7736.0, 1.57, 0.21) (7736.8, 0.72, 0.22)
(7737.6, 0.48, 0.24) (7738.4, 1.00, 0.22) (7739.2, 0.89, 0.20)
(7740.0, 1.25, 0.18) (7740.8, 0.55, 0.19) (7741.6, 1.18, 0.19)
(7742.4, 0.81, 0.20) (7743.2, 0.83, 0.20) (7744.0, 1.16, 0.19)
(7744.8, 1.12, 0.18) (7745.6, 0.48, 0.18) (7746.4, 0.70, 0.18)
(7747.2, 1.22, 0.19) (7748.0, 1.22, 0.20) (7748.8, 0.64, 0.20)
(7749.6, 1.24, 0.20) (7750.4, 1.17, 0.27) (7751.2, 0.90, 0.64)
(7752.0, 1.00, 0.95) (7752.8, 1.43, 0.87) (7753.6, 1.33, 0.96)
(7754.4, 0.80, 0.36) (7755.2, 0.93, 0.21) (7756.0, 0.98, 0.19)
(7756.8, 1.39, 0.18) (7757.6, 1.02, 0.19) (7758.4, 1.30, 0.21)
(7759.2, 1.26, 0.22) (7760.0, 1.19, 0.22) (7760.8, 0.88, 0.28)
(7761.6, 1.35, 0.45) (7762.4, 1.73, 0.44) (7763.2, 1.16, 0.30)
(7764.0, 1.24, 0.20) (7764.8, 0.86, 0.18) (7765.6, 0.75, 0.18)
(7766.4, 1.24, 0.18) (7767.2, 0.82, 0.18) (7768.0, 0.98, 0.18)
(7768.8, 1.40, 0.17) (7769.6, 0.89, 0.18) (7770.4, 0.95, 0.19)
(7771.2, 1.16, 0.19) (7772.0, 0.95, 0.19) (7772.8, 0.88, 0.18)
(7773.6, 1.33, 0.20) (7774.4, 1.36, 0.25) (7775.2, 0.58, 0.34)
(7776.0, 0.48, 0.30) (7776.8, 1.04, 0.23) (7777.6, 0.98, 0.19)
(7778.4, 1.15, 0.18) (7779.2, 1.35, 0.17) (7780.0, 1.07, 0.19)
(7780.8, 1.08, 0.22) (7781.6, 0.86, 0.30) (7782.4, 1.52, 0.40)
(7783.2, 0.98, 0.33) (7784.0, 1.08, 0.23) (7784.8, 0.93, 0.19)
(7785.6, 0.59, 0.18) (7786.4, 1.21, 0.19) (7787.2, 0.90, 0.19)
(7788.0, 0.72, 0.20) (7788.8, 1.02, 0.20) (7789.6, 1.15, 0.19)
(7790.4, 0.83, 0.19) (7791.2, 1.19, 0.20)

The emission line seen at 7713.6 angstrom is [N II]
